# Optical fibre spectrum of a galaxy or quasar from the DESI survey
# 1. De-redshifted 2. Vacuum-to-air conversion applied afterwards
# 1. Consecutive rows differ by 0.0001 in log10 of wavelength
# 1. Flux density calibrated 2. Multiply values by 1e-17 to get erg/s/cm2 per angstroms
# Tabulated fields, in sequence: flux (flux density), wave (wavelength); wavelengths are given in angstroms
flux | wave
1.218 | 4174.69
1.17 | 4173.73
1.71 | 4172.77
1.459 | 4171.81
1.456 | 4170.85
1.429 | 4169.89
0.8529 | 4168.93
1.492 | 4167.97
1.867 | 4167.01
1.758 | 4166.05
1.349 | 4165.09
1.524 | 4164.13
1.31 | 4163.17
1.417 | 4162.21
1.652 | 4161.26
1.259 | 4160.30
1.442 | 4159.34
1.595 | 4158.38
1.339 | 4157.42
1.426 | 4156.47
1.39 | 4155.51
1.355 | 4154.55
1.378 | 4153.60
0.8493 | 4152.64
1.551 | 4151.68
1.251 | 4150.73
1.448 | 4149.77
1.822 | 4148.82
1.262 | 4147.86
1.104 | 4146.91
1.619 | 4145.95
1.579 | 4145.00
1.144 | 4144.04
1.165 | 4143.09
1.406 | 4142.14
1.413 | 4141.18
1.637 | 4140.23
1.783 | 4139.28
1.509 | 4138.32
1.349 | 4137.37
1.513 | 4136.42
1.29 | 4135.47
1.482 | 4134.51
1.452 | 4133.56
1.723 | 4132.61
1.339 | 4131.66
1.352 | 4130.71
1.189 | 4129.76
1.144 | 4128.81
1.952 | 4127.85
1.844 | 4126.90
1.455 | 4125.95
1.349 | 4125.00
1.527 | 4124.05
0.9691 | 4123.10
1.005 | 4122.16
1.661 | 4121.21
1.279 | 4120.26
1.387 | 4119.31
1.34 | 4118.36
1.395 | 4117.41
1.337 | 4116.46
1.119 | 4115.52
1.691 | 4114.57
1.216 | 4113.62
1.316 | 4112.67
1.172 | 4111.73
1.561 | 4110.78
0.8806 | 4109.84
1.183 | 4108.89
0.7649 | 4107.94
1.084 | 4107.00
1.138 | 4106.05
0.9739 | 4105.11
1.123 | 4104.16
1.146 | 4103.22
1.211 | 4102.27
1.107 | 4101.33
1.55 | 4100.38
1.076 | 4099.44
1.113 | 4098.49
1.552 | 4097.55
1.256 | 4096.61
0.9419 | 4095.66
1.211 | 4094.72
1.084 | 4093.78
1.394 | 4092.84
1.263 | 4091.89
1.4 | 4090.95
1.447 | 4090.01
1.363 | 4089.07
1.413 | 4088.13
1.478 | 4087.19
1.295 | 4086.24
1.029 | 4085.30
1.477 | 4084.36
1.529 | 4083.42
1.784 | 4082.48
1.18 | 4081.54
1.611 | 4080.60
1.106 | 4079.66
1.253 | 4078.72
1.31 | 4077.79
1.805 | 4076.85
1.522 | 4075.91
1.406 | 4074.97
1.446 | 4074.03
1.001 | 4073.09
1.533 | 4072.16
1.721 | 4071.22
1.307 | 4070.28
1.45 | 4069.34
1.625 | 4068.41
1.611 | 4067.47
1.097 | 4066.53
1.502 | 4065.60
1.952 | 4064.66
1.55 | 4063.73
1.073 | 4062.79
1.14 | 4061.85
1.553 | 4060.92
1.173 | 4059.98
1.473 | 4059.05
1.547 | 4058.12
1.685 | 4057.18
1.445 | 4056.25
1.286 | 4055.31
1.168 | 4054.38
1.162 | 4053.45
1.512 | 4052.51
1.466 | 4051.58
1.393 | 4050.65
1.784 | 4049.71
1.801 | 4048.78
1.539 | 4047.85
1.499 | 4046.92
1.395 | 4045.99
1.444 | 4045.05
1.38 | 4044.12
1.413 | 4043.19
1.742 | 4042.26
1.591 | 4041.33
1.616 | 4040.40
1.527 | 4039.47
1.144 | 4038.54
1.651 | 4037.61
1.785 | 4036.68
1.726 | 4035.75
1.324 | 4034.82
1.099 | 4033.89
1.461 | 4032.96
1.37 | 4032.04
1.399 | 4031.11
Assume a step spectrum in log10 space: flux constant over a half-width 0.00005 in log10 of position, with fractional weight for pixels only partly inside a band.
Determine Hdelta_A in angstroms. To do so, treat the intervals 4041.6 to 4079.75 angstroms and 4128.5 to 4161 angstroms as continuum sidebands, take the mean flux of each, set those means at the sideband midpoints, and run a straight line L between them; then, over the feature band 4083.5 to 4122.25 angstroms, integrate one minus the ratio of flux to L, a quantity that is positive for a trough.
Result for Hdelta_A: 4.5 angstroms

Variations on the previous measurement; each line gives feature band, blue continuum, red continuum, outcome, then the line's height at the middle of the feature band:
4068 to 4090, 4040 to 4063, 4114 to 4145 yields 0.33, 1.44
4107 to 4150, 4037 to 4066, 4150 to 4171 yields 1.44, 1.43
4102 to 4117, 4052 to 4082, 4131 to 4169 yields 2.54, 1.42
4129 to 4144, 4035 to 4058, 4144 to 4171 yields 0.06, 1.43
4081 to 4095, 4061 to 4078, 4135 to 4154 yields 0.78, 1.44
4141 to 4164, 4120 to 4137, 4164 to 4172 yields 0.98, 1.45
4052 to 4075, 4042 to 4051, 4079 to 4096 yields 0.54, 1.45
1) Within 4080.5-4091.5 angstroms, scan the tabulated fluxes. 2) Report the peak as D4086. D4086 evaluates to 1.784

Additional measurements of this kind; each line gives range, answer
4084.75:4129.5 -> 1.952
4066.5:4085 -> 1.805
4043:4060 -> 1.801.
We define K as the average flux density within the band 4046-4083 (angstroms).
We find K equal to 1.45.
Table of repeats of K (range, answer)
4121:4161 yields 1.41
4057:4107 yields 1.35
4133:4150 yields 1.44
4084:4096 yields 1.29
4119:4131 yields 1.39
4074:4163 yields 1.35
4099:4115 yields 1.19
